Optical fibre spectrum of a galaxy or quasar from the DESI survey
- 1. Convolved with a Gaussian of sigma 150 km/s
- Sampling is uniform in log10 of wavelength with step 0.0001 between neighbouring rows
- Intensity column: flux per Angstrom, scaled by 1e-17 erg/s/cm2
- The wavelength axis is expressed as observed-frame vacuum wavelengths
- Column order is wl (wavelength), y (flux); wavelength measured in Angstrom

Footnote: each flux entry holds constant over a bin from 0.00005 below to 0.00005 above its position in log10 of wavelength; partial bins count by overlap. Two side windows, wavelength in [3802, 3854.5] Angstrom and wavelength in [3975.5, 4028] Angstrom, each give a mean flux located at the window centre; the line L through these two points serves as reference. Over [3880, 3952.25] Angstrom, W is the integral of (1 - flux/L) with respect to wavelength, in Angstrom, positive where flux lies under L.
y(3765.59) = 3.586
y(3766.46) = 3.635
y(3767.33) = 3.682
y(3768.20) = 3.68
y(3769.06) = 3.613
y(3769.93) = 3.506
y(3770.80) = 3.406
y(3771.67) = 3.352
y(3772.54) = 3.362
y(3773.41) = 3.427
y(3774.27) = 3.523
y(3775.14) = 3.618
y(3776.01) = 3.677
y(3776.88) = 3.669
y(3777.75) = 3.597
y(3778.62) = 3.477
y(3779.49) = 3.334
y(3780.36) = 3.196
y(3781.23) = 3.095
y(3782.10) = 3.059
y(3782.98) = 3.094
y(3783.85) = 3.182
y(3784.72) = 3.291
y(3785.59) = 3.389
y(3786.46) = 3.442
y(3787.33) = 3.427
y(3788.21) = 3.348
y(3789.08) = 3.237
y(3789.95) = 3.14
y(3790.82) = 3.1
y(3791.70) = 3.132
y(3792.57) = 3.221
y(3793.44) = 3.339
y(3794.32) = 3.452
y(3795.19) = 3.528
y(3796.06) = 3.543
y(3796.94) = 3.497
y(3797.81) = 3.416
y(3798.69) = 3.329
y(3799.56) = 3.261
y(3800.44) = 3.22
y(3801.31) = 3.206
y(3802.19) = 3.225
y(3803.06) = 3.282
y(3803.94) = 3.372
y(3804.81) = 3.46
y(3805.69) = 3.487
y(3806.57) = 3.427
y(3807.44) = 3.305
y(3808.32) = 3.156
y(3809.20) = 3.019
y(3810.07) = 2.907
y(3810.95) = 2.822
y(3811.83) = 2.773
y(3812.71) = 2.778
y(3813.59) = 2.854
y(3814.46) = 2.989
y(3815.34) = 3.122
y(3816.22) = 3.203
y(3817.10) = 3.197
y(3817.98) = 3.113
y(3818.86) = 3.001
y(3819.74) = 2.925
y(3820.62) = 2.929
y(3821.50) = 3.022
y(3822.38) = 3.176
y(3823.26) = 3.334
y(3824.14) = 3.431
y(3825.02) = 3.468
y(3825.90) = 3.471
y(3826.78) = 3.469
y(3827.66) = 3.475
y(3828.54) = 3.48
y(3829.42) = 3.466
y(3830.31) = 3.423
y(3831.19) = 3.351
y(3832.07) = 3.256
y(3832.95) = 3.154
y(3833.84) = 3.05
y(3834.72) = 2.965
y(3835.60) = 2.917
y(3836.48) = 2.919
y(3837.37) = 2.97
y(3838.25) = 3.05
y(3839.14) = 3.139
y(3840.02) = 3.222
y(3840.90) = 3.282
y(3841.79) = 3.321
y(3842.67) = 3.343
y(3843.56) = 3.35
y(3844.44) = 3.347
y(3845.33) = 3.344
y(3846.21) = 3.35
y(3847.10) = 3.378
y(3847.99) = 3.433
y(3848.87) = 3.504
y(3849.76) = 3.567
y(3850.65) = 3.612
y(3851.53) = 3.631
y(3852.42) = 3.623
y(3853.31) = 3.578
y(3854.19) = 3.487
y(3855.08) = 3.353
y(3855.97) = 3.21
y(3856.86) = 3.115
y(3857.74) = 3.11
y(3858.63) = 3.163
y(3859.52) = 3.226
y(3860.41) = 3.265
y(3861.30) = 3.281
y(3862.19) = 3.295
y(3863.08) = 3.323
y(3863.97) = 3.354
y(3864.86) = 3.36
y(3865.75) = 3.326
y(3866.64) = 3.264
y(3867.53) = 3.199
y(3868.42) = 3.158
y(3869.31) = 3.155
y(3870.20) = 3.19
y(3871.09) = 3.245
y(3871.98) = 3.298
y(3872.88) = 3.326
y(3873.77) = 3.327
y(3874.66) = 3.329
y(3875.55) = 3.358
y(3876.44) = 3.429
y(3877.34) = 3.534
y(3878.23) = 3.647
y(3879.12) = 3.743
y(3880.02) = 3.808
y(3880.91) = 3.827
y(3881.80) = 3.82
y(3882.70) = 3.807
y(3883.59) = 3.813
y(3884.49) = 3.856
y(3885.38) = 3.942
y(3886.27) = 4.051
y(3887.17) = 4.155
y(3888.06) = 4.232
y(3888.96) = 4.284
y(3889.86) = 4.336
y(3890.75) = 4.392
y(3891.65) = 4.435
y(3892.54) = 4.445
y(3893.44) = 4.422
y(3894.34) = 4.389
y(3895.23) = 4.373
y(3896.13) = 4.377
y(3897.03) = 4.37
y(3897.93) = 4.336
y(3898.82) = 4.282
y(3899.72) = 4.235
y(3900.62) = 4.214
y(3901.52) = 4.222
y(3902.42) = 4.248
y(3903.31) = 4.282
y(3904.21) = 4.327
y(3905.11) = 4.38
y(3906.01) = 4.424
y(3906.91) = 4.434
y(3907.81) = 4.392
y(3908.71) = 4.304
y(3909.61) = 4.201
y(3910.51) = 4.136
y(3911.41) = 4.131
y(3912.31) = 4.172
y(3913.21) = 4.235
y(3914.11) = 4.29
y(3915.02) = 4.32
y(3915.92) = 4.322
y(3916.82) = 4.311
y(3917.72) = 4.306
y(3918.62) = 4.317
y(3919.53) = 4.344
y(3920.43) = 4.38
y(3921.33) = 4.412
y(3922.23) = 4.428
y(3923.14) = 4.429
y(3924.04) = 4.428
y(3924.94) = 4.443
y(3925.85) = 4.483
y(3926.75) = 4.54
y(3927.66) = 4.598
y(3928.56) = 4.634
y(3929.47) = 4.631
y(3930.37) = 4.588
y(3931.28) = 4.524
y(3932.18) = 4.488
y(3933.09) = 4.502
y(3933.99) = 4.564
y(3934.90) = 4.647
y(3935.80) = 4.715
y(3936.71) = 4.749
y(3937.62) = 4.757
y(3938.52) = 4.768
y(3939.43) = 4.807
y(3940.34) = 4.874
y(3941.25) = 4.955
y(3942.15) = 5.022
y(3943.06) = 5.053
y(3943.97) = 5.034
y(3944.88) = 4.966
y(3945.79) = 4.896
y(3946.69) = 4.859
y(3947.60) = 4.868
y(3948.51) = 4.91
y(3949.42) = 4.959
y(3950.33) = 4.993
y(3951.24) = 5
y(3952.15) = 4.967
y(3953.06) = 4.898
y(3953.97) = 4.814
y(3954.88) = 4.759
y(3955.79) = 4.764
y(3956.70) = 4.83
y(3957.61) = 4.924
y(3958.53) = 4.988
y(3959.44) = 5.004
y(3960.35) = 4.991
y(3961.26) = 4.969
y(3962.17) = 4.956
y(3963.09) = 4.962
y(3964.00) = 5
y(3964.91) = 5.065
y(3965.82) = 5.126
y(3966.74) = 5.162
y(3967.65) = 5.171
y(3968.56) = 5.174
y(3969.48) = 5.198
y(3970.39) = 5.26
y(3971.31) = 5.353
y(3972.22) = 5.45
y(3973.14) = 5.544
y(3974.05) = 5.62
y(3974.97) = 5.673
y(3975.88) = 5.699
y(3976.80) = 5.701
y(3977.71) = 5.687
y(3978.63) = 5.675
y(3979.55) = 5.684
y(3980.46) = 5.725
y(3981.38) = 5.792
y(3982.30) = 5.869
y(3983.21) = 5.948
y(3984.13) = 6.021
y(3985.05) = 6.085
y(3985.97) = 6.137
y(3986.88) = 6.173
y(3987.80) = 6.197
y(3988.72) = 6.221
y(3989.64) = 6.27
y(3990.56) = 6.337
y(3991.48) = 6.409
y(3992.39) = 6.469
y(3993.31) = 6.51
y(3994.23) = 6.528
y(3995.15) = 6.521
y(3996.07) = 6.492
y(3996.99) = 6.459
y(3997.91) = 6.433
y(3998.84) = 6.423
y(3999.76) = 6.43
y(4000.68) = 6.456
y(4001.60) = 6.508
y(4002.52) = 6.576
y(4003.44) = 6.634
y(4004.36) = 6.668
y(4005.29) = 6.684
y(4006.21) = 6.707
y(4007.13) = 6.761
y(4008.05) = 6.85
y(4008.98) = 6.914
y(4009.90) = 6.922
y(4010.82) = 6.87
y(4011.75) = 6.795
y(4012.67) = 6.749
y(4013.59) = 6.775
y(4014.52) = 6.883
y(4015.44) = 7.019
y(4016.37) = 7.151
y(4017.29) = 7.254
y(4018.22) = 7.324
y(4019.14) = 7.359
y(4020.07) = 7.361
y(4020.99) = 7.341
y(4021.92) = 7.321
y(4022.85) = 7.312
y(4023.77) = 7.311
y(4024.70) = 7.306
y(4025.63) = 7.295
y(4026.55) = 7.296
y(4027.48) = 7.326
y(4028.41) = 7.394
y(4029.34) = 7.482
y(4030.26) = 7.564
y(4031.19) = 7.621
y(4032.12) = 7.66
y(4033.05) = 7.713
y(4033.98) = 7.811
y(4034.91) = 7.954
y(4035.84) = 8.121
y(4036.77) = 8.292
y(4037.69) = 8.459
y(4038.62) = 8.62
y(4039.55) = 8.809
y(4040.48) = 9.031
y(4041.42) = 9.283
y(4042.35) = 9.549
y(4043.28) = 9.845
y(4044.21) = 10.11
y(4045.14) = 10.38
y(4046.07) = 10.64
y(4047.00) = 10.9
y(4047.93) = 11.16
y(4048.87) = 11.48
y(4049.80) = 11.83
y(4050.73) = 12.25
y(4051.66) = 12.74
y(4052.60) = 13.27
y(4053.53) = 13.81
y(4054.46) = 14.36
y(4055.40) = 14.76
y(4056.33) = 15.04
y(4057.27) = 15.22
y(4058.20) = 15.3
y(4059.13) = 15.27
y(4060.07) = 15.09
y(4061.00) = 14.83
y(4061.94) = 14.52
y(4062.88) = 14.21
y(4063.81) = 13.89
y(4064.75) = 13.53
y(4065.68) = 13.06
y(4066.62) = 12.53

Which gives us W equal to 7.1 Angstrom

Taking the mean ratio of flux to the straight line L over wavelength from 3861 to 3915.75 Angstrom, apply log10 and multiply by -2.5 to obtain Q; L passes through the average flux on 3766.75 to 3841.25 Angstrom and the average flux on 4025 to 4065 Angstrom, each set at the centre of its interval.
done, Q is 0.45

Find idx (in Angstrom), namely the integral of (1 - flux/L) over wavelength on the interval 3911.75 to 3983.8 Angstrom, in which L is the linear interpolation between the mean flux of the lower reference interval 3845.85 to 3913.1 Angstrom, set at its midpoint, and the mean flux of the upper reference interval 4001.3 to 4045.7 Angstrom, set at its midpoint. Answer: 8.8 Angstrom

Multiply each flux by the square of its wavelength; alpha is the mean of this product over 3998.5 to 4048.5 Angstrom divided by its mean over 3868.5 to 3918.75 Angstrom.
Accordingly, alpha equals 2.05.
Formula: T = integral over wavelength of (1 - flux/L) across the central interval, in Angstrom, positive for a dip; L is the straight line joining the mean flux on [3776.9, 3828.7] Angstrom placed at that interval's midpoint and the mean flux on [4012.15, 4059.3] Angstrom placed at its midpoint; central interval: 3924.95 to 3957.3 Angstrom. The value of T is 10.0 Angstrom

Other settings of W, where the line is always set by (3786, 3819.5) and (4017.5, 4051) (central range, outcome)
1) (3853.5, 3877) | 6.98 Angstrom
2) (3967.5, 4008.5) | 7.79 Angstrom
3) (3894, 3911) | 3.75 Angstrom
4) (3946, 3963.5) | 4.75 Angstrom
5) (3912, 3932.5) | 5.38 Angstrom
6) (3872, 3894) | 5.24 Angstrom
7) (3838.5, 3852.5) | 2.72 Angstrom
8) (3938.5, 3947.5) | 2.15 Angstrom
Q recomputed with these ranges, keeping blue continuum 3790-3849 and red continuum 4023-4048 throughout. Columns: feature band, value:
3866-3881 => 0.32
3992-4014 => 0.16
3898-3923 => 0.26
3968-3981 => 0.26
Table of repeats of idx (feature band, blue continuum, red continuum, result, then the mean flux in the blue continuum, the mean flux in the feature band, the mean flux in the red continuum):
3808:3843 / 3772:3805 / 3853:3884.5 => 2.31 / 3.35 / 3.15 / 3.4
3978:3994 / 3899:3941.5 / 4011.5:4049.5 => 1.42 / 4.44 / 6.09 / 8.2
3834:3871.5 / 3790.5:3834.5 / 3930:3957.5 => 4.37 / 3.23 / 3.28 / 4.82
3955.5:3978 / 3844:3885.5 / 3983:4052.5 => 3.78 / 3.43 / 5.21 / 7.68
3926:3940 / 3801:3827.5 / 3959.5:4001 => 1.14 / 3.17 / 4.63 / 5.79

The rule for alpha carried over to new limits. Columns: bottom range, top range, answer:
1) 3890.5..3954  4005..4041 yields 1.72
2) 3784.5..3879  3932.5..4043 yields 2.05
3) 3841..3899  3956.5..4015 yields 1.75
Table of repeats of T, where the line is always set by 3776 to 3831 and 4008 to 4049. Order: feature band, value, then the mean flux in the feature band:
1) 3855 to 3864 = 2.5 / 3.23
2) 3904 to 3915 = 2.4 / 4.28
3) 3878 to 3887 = 2.0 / 3.85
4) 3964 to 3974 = 2.3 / 5.26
